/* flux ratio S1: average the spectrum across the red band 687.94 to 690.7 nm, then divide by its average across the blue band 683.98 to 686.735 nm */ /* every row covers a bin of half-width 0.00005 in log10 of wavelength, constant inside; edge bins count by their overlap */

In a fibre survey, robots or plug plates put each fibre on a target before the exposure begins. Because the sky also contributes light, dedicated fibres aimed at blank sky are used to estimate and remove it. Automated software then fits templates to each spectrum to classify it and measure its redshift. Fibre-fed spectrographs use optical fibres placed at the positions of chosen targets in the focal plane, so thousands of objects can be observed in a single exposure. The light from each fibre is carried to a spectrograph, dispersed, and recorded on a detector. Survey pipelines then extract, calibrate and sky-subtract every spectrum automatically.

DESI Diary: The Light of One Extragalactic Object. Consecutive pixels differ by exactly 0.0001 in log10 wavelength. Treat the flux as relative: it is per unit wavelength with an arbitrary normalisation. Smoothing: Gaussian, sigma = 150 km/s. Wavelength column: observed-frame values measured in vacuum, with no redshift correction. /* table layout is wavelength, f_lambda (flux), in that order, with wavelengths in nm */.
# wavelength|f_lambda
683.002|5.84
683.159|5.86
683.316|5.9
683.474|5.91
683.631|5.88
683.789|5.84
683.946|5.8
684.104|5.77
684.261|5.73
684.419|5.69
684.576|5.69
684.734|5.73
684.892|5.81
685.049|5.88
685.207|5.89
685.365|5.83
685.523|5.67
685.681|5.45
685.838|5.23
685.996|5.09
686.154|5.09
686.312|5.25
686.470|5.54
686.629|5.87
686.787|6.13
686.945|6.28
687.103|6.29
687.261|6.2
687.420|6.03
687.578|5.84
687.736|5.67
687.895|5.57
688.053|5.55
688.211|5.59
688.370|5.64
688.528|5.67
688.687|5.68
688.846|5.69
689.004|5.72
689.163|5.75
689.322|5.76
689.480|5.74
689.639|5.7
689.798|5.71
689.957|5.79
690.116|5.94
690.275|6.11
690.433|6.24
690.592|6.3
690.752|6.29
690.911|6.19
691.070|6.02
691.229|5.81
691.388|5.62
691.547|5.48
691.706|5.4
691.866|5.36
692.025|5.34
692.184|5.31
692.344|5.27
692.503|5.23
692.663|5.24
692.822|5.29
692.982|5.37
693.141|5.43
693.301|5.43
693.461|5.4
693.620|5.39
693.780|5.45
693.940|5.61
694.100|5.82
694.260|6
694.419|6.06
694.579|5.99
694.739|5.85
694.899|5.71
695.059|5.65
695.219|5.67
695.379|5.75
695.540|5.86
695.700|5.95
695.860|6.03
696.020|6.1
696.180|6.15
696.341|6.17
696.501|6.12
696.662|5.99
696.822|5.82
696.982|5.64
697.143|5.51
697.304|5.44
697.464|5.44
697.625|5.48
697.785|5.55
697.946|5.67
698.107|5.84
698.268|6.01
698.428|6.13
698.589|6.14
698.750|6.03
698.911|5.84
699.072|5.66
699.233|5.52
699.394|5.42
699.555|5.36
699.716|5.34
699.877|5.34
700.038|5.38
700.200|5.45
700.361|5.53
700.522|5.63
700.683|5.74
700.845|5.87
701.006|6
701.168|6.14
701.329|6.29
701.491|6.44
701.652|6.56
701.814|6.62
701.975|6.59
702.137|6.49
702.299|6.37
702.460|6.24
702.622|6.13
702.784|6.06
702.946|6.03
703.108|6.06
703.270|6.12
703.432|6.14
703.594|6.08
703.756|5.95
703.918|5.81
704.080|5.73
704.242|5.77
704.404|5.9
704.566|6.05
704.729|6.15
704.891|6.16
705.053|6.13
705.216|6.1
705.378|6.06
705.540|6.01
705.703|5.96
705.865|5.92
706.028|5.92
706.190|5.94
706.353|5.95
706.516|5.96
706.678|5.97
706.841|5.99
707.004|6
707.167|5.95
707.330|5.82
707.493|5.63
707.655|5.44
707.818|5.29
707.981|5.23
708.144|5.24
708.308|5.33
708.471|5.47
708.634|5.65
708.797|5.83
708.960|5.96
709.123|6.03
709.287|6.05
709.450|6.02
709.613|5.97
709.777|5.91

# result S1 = 1.03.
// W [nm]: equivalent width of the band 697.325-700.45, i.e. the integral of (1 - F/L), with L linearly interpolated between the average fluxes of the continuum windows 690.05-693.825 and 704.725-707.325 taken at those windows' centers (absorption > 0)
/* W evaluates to 0.09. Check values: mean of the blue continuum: 5.62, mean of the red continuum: 6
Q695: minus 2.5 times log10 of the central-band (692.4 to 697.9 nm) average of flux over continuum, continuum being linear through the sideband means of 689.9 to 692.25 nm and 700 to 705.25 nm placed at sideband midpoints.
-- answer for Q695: 0.04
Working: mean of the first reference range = 5.82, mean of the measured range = 5.69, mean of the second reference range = 6.06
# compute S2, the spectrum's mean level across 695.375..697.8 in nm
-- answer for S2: 5.82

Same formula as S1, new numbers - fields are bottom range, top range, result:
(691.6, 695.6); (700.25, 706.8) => 1.09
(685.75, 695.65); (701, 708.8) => 1.05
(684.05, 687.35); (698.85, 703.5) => 1.04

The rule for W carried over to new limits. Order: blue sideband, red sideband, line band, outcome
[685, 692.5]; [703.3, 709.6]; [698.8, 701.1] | 0.09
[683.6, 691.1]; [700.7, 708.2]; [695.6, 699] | 0.03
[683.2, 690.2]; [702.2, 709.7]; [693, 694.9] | 0.04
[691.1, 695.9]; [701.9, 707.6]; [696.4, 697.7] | 0.01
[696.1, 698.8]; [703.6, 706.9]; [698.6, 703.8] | -0.05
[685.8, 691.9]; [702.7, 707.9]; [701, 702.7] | -0.13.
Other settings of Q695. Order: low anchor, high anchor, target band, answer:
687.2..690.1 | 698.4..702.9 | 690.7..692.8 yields 0.04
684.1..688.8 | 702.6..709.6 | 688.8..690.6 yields -0.02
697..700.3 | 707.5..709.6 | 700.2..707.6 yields -0.07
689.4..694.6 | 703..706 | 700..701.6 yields 0.01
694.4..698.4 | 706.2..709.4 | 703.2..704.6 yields -0.03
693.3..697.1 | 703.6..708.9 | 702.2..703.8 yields -0.05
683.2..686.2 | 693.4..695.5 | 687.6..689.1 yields 0.01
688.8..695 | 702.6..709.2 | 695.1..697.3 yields -0.03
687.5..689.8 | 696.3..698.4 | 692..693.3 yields 0.08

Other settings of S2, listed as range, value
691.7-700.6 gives 5.65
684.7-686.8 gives 5.58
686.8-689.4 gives 5.82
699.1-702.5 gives 5.91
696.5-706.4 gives 5.91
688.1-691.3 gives 5.86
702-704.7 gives 6.07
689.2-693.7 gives 5.65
